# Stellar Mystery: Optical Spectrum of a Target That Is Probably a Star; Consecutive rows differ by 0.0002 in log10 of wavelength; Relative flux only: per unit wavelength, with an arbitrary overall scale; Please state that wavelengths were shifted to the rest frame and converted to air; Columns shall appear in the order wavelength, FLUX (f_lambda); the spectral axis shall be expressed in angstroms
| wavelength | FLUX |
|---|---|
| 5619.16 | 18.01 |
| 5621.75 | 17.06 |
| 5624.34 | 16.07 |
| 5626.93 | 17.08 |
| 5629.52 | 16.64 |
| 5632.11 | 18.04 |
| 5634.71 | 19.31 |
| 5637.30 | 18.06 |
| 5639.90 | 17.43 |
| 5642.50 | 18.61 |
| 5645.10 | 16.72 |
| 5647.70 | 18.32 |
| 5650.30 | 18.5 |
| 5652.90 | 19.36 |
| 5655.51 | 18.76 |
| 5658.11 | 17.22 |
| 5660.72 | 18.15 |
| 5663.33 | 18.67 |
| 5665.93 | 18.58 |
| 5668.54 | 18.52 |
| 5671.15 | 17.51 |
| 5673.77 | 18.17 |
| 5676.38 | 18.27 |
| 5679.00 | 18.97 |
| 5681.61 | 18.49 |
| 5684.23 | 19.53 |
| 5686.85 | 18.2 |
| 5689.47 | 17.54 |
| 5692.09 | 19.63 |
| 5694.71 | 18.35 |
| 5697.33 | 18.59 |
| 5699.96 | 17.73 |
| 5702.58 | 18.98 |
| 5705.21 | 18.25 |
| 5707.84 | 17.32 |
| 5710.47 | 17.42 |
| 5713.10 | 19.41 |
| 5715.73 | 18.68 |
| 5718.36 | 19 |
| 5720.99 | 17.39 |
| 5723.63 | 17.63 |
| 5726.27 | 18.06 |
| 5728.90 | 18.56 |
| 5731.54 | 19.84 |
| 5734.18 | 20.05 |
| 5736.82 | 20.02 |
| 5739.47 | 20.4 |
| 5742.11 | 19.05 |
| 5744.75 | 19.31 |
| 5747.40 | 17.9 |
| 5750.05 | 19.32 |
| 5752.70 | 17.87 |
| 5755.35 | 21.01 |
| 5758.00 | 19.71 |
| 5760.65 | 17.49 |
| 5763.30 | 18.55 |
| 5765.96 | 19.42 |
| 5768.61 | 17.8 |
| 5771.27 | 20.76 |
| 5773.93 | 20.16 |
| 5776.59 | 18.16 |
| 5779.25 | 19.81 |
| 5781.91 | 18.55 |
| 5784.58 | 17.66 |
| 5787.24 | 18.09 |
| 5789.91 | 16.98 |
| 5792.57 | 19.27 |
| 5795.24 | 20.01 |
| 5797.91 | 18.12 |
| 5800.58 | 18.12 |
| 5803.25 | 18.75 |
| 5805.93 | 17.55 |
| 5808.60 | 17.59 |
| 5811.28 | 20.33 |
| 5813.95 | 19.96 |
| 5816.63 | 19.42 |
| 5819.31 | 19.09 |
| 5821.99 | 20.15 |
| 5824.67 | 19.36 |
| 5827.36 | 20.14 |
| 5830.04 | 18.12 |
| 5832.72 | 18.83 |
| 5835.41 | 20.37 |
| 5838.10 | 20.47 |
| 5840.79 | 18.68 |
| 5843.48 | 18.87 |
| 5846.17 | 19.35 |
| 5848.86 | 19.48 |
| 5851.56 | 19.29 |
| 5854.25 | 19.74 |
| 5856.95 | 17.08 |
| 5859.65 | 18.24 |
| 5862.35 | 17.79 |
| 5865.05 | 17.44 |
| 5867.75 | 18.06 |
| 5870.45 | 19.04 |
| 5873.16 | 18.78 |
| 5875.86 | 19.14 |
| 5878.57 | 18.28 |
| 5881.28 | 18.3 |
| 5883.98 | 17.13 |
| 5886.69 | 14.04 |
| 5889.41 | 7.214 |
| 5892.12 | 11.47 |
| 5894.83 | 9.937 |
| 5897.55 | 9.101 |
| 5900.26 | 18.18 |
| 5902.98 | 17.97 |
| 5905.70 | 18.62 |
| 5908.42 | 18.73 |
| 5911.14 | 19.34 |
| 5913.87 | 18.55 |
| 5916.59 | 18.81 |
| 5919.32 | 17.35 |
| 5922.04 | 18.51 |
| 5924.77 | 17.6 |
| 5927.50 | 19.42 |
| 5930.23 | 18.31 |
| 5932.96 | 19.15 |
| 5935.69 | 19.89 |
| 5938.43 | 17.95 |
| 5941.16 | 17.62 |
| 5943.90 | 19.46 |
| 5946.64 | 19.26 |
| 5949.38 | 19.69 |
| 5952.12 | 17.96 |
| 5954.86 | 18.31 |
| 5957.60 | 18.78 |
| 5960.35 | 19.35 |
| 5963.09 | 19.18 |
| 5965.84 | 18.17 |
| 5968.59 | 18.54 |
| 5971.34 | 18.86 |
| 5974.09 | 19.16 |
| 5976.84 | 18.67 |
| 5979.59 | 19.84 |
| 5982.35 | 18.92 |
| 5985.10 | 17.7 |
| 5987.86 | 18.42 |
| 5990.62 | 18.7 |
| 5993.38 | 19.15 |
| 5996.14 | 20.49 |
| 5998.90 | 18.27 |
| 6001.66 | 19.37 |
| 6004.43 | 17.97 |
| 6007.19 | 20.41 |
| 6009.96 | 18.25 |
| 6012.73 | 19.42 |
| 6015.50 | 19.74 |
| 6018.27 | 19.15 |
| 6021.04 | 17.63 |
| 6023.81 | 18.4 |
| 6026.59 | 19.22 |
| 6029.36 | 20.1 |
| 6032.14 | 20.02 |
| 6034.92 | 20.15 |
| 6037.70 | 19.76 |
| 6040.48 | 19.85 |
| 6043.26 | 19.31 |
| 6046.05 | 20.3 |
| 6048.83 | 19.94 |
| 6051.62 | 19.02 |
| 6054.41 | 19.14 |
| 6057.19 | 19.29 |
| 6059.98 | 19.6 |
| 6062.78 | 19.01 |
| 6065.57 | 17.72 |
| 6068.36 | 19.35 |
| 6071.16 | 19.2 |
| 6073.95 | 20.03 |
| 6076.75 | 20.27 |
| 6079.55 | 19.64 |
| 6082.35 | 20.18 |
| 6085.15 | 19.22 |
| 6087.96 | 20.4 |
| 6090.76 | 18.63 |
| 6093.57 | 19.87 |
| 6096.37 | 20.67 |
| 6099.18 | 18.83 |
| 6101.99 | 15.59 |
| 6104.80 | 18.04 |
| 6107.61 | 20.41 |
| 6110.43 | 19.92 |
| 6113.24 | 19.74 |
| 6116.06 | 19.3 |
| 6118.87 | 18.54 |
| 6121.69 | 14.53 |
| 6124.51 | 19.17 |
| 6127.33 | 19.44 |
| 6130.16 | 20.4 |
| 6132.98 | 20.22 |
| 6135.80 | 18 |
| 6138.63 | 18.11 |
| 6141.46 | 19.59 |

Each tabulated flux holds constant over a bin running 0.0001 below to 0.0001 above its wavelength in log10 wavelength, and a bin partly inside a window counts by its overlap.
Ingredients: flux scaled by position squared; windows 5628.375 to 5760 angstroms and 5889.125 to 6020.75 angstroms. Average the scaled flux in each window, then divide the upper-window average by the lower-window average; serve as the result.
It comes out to 1.07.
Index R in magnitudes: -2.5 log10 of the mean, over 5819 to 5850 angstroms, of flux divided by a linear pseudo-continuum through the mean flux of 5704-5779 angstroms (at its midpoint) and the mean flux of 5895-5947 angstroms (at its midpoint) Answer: -0.06 mag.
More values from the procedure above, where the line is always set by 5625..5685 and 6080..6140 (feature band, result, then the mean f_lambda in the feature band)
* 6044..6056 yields -0.038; 19.6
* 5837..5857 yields -0.040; 19.2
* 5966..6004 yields -0.005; 18.9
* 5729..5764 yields -0.053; 19.3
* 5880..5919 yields 0.195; 15.6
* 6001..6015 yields -0.016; 19.1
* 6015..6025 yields 0.011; 18.7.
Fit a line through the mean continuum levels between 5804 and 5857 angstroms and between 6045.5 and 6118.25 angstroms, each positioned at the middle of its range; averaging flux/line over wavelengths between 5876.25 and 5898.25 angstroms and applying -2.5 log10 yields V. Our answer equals 0.38 mag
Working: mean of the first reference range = 19.2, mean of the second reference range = 19.3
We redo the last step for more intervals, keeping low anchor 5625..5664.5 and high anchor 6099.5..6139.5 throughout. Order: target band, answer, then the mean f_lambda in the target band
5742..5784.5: -0.05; 19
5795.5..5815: -0.03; 18.7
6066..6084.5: -0.06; 19.7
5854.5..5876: 0.01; 18.2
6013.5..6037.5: -0.04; 19.3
